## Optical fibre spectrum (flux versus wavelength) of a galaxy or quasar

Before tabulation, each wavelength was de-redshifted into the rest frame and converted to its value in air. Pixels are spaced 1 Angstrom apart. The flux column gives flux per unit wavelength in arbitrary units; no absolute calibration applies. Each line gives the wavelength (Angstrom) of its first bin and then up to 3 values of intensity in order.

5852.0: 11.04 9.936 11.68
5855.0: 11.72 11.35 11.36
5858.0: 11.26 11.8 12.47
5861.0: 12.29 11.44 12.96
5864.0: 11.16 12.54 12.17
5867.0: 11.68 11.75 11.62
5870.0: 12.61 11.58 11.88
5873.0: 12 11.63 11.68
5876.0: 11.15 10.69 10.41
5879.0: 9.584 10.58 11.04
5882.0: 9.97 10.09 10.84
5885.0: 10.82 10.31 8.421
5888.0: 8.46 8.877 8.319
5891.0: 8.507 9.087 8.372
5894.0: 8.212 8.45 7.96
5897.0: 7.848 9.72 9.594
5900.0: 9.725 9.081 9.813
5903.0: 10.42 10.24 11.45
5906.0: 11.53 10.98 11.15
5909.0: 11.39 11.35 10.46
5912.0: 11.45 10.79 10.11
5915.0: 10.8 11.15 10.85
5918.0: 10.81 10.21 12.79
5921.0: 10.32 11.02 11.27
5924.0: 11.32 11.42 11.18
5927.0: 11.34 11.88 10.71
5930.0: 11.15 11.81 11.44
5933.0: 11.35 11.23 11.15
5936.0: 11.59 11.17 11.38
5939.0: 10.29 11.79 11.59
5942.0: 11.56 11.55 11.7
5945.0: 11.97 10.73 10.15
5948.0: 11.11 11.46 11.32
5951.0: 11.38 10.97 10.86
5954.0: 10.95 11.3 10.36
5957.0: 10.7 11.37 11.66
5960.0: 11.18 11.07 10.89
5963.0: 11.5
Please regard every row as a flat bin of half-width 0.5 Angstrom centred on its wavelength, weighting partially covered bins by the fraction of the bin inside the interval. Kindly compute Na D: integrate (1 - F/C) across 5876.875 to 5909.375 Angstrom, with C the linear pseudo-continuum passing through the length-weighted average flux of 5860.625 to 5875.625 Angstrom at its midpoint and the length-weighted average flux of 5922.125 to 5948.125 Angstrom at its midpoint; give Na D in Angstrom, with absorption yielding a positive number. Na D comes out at 5.4 Angstrom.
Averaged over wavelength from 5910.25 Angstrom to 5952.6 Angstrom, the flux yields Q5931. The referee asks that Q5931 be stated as 11.2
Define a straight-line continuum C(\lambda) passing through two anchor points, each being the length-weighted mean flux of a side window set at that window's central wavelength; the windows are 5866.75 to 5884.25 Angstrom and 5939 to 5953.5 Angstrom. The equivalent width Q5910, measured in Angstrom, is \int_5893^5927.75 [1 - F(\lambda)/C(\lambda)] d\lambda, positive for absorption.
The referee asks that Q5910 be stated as 2.3 Angstrom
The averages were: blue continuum 11.2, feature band 10.5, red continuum 11.3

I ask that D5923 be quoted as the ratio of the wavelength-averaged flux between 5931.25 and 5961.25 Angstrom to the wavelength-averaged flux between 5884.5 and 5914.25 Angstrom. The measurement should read 1.15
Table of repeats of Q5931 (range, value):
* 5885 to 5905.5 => 9.18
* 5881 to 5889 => 9.86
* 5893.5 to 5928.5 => 10.5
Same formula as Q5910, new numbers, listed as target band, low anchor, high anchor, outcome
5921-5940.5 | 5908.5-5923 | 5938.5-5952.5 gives -0.3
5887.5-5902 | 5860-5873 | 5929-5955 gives 3.6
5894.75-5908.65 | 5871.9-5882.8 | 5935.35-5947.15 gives 1.5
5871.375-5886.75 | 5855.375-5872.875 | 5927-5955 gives 1.2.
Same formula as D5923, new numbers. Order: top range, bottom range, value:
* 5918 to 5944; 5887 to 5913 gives 1.17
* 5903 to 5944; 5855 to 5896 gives 1.04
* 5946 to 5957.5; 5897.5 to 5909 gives 1.05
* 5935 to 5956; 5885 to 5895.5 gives 1.27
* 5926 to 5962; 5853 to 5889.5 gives 1.01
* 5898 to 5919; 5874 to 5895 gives 1.09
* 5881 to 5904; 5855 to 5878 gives 0.79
